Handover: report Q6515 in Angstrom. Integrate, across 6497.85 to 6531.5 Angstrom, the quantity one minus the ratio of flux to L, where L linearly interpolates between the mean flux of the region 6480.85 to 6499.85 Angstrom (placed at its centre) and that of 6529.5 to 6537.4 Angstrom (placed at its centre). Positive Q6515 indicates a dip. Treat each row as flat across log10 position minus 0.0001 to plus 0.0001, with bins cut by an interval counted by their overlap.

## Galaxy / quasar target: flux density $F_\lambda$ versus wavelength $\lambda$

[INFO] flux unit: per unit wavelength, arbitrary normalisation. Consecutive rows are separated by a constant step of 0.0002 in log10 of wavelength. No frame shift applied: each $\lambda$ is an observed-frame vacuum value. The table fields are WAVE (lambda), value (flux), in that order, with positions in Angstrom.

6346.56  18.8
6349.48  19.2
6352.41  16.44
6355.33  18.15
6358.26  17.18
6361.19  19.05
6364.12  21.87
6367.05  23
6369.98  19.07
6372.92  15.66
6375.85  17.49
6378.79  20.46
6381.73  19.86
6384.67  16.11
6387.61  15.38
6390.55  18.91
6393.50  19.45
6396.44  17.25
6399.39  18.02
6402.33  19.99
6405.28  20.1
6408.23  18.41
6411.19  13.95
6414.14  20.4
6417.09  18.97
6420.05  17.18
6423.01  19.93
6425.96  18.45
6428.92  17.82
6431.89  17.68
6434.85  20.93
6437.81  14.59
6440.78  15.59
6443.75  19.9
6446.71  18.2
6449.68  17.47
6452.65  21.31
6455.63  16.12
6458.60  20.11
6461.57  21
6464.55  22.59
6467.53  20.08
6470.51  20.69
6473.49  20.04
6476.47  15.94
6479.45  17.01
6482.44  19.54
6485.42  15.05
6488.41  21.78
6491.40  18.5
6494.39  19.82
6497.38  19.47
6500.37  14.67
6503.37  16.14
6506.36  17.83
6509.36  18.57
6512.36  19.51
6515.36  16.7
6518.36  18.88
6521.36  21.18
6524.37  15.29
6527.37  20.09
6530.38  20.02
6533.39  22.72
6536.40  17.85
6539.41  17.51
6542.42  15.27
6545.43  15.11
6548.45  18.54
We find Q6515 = 2.7 Angstrom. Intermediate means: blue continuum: 18.8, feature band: 18.1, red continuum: 20.4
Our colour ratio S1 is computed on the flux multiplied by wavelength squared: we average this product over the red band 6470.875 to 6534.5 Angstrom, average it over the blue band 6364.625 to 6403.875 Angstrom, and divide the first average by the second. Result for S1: 1.0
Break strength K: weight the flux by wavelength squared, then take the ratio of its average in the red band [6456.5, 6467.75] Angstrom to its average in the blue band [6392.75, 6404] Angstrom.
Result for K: 1.1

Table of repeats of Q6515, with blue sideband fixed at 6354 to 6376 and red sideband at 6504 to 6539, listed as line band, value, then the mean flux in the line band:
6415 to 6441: 1.2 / 18.1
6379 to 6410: 1.0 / 18.4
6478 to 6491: 0.4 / 18.4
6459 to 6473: -1.5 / 20.9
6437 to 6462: 0.9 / 18.2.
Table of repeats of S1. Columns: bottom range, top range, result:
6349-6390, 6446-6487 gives 1.06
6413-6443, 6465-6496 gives 1.06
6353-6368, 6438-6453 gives 0.94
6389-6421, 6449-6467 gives 1.10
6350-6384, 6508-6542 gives 1.05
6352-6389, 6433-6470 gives 1.05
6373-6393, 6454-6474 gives 1.15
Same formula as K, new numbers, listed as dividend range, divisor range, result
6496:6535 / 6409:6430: 1.05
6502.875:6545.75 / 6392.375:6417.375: 1.03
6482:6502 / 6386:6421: 1.04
